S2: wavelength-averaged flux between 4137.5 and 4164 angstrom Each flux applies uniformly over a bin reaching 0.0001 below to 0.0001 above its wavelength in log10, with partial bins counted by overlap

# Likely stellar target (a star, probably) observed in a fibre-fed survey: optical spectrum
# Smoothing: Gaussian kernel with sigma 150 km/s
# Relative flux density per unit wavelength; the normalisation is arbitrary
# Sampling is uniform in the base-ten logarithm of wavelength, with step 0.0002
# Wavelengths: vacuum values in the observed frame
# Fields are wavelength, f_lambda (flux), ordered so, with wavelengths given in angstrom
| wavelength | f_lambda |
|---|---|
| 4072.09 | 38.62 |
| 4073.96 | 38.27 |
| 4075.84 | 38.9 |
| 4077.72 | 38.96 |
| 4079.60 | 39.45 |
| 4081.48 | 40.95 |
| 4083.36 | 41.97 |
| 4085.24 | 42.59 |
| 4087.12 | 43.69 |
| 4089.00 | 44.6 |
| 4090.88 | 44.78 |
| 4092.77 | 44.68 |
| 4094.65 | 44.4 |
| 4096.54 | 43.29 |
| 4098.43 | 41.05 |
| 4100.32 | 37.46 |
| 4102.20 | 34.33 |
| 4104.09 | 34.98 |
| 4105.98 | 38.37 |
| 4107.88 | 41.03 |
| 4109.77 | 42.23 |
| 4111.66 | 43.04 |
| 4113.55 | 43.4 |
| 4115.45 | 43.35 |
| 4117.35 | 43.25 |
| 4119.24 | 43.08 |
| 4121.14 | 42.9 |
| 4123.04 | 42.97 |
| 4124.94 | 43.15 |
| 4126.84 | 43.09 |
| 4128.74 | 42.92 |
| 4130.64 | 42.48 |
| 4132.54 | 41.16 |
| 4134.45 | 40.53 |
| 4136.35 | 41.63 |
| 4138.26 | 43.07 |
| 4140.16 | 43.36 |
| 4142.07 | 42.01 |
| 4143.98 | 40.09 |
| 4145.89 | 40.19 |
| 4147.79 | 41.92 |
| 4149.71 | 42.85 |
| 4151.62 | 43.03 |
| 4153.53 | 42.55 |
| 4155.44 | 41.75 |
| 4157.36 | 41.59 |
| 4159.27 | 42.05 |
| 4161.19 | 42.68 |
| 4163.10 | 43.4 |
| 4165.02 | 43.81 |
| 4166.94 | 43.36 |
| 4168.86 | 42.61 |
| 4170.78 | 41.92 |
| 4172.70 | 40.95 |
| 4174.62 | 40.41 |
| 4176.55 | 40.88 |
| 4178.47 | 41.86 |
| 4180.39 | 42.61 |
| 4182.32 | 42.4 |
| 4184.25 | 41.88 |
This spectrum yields 42.2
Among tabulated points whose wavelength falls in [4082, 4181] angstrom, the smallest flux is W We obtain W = 34.33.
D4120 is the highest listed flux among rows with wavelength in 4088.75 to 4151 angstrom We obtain 44.78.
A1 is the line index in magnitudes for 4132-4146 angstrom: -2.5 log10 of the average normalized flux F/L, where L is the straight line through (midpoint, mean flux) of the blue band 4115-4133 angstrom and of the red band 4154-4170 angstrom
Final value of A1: 0.03 mag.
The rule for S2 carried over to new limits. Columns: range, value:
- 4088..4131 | 41.9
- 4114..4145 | 42.4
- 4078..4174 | 42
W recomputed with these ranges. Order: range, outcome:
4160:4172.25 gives 41.92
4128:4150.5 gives 40.09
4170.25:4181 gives 40.41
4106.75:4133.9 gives 41.03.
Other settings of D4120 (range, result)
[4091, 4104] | 44.68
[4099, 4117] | 43.4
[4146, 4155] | 43.03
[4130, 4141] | 43.36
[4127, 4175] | 43.81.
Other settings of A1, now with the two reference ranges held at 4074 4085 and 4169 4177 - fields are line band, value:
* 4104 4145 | -0.04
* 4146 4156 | -0.04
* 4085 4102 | -0.06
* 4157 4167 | -0.05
